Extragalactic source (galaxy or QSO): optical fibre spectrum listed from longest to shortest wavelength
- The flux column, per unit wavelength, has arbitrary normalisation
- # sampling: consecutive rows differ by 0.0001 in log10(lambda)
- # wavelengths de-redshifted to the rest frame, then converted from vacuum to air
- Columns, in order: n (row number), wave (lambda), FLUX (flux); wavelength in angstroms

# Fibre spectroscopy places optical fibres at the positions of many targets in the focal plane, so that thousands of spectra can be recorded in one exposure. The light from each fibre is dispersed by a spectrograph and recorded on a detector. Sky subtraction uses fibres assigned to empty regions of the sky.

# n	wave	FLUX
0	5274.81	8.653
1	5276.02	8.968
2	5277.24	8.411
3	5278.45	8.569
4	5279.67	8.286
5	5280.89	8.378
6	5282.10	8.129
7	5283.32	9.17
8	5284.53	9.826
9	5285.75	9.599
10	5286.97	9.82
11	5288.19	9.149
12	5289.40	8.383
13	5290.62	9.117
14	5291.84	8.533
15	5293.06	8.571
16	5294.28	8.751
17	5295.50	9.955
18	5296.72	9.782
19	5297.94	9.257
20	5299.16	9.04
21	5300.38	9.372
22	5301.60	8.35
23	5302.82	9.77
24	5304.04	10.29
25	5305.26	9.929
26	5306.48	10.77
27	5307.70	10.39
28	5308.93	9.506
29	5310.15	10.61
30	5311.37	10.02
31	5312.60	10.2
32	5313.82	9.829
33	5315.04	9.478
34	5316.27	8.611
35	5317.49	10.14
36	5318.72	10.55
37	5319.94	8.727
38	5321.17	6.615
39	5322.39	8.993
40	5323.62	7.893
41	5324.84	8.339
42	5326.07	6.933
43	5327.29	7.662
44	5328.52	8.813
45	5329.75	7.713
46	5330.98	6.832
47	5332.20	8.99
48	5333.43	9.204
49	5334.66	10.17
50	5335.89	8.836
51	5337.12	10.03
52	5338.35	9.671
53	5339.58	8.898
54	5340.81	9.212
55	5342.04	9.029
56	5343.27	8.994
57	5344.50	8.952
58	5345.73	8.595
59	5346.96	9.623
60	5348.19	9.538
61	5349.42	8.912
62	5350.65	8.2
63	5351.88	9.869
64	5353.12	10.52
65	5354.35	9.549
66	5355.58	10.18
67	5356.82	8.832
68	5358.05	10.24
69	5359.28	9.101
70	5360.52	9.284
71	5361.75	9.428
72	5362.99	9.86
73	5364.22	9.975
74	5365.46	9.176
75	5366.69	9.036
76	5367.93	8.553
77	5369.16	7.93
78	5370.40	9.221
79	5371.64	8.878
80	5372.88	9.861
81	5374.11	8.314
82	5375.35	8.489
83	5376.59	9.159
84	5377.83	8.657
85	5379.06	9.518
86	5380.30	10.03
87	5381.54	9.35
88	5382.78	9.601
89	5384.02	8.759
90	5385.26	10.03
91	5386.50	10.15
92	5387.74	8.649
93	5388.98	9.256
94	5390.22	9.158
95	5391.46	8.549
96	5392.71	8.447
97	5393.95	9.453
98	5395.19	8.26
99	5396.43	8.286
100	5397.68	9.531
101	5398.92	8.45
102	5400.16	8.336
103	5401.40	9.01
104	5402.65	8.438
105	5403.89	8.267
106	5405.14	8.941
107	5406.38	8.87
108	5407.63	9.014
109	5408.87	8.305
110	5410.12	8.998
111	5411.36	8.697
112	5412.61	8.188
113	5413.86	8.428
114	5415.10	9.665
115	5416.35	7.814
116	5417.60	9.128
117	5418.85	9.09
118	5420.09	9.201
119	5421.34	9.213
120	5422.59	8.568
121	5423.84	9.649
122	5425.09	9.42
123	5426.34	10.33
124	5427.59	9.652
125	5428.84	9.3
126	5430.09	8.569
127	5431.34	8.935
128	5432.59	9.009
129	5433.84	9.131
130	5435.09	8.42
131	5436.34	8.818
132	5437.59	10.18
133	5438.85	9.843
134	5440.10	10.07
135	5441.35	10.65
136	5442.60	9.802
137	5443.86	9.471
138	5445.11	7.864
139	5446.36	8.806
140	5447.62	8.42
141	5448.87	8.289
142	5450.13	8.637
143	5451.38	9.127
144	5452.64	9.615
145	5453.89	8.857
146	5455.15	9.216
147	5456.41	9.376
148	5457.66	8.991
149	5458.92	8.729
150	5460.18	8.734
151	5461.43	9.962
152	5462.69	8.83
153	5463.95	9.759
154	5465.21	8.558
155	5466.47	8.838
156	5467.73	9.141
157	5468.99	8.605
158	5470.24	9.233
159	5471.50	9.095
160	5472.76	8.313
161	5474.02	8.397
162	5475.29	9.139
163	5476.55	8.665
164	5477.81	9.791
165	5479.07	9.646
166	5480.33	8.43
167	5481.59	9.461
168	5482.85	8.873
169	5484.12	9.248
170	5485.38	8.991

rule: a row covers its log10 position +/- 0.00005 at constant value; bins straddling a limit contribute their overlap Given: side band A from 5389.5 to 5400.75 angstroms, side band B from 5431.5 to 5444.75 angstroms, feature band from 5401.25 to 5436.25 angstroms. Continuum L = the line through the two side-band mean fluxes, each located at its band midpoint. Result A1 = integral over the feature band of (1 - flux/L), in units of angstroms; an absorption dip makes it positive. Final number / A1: 0.8 angstroms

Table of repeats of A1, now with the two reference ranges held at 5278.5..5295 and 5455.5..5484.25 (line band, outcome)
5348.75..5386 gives -1.38 angstroms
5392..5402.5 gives 0.32 angstroms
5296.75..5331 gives -0.89 angstroms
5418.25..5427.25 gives -0.37 angstroms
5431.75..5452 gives -0.33 angstroms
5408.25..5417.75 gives 0.38 angstroms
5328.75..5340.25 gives 0.01 angstroms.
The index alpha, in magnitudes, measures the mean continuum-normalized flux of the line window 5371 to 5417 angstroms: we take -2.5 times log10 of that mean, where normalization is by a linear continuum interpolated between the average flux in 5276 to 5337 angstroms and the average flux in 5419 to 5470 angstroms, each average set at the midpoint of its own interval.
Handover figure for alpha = 0.03 mag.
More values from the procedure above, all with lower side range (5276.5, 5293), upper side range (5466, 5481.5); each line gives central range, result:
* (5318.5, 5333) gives 0.097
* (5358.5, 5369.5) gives -0.035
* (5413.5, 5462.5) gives -0.025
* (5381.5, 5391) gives -0.053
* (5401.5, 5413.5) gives 0.035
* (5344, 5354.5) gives -0.048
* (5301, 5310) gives -0.119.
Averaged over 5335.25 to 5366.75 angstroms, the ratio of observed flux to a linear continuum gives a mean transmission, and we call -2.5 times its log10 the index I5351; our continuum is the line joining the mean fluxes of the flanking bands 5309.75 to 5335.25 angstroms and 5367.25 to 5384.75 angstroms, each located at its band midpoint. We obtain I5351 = -0.051 mag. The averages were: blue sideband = 8.86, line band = 9.37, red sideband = 9.03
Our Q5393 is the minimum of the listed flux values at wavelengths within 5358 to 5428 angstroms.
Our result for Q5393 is 7.814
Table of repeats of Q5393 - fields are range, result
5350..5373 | 7.93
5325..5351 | 6.832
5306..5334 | 6.615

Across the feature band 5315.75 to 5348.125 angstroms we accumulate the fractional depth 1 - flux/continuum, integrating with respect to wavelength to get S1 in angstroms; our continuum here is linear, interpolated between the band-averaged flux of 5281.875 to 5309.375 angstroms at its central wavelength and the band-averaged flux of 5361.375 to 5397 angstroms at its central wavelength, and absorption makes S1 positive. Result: 1.7 angstroms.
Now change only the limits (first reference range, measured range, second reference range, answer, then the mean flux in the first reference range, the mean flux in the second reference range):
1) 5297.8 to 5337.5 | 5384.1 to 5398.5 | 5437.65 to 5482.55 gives 0.12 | 9.14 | 9.11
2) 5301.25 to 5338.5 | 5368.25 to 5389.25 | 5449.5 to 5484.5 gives -0.11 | 9.15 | 9.04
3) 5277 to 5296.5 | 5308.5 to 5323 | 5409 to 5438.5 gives -0.77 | 8.94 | 9.05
